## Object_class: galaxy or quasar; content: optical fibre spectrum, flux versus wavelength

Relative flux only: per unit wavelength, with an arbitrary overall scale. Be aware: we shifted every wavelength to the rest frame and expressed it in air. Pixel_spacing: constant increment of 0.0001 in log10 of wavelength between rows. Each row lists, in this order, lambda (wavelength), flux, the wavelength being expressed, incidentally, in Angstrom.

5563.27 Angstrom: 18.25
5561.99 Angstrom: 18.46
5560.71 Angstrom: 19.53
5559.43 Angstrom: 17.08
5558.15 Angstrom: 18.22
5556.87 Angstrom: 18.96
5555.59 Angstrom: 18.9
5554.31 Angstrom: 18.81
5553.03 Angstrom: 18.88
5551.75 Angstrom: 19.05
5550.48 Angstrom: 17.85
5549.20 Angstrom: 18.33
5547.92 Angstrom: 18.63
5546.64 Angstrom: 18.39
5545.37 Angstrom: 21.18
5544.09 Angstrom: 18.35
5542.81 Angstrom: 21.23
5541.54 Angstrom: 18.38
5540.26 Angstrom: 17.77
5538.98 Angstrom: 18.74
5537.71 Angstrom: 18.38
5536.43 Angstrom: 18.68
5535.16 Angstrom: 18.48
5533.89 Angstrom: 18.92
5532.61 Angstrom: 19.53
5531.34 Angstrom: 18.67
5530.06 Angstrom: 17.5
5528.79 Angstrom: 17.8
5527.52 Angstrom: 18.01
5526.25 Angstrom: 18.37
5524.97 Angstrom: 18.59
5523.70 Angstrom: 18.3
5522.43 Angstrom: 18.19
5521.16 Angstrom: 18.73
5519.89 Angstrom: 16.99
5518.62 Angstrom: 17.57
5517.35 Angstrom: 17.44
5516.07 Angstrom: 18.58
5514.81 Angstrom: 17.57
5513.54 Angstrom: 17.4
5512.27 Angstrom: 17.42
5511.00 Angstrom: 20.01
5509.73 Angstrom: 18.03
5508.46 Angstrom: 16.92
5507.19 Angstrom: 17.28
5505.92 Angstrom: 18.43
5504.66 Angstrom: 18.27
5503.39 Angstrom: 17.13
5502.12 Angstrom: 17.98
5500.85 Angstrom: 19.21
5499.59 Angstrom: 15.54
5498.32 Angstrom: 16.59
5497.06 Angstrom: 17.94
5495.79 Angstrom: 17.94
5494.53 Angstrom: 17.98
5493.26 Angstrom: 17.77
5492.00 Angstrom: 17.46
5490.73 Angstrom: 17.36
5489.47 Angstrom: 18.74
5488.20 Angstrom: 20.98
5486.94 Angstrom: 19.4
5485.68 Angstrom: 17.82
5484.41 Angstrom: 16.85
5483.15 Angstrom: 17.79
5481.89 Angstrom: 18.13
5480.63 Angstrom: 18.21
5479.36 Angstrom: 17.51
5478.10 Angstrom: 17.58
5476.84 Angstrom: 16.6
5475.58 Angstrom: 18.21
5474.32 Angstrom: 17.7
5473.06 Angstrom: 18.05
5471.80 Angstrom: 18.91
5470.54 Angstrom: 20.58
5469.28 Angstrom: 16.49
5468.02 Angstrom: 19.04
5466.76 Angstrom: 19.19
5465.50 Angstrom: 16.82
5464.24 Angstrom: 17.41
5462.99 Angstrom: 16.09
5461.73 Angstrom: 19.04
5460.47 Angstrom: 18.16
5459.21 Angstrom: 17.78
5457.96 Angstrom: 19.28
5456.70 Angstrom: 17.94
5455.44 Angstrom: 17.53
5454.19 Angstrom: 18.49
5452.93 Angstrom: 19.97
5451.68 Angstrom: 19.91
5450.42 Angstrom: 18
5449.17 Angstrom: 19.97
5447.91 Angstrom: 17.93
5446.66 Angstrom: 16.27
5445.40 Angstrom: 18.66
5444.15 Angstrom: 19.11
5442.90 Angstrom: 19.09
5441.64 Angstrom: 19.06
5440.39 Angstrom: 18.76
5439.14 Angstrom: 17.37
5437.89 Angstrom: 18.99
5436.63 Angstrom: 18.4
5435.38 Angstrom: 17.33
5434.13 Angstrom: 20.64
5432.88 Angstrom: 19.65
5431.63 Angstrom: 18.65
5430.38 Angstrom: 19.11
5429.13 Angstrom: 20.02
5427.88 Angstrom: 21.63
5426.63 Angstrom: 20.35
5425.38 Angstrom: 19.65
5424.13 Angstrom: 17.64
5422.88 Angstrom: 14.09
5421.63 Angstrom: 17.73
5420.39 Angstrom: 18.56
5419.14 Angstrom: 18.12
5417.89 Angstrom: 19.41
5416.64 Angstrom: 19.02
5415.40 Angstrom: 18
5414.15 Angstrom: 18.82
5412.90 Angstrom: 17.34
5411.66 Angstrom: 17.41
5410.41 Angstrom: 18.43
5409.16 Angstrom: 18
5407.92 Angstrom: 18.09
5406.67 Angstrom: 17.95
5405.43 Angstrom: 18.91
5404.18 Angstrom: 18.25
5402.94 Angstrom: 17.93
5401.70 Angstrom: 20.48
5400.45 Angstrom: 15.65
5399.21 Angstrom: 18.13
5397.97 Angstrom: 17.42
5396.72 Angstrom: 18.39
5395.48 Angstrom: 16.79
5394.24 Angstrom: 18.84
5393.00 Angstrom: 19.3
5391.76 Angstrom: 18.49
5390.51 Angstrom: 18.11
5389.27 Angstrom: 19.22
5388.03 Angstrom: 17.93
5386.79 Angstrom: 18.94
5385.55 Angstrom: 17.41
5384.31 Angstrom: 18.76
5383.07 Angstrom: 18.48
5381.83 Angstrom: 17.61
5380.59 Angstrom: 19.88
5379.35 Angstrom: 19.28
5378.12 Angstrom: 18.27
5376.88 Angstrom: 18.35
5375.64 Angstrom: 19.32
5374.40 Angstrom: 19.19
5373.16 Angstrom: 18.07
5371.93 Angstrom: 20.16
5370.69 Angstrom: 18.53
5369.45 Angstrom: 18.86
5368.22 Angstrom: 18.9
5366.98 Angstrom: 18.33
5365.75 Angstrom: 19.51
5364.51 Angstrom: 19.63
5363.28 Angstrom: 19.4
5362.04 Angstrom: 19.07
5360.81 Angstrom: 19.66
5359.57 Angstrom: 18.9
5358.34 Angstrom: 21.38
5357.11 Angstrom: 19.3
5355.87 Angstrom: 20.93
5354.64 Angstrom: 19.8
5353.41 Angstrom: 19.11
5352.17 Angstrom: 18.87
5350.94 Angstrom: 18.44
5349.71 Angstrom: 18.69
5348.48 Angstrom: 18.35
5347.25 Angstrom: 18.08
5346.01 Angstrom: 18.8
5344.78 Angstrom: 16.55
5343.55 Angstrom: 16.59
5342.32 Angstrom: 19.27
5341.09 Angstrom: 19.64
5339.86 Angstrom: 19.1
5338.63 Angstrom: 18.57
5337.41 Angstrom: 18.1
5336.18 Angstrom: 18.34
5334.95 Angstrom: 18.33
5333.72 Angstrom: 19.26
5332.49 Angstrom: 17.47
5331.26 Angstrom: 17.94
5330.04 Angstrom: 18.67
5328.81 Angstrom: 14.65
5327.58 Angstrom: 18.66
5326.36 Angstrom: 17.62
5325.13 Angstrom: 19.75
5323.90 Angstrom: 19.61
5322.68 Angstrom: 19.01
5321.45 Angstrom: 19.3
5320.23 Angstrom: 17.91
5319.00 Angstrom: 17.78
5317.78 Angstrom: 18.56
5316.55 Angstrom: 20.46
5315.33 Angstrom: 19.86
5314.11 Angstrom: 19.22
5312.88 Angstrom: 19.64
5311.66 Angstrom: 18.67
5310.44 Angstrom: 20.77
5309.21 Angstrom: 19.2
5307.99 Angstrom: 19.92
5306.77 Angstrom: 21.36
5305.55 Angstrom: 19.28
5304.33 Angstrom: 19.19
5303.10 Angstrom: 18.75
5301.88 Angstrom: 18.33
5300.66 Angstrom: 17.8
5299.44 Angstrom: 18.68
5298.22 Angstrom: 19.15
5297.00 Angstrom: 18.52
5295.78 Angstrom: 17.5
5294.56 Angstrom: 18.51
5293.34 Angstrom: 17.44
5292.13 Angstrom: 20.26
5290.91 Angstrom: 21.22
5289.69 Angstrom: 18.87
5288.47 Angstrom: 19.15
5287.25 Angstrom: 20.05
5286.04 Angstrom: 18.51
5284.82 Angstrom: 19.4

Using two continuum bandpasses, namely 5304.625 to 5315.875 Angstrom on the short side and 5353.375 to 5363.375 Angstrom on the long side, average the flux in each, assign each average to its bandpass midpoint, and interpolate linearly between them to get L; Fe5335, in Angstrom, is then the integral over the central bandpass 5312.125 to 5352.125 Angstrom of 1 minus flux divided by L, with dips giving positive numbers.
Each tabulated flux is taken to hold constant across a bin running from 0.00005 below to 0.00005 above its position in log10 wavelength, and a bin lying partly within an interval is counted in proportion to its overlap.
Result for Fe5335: 2.5 Angstrom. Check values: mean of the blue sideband 19.8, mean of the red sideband 19.8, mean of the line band 18.5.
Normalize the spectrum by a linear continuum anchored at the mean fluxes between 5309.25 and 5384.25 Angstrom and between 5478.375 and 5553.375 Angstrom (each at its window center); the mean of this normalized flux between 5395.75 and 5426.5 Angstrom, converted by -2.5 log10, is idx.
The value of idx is 0.031 mag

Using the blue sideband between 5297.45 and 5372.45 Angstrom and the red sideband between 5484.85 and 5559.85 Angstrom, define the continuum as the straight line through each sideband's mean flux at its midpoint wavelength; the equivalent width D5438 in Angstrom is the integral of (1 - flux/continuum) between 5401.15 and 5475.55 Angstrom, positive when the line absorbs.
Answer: 0.3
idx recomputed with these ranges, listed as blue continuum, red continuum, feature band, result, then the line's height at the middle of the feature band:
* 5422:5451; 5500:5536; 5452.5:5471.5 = 0.016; 18.5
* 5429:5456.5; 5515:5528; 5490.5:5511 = 0.033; 18.2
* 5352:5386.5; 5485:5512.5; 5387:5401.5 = 0.046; 18.9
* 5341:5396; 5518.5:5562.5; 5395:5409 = 0.044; 18.8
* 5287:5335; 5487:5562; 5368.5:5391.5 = 0.001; 18.7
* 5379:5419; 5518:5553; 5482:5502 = 0.031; 18.5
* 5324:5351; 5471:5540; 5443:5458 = -0.028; 18.1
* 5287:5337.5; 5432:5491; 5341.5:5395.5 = -0.009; 18.7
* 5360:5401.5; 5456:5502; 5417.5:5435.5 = -0.032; 18.3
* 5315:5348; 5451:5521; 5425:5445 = -0.062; 18.2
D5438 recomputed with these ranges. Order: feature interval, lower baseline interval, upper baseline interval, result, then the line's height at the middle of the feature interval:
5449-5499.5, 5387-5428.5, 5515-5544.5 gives 0.60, 18.4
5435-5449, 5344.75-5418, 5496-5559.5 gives 0.12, 18.5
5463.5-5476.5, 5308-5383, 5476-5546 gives 0.10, 18.3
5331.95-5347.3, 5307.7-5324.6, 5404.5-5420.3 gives 0.57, 19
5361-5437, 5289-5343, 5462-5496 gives -0.63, 18.4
